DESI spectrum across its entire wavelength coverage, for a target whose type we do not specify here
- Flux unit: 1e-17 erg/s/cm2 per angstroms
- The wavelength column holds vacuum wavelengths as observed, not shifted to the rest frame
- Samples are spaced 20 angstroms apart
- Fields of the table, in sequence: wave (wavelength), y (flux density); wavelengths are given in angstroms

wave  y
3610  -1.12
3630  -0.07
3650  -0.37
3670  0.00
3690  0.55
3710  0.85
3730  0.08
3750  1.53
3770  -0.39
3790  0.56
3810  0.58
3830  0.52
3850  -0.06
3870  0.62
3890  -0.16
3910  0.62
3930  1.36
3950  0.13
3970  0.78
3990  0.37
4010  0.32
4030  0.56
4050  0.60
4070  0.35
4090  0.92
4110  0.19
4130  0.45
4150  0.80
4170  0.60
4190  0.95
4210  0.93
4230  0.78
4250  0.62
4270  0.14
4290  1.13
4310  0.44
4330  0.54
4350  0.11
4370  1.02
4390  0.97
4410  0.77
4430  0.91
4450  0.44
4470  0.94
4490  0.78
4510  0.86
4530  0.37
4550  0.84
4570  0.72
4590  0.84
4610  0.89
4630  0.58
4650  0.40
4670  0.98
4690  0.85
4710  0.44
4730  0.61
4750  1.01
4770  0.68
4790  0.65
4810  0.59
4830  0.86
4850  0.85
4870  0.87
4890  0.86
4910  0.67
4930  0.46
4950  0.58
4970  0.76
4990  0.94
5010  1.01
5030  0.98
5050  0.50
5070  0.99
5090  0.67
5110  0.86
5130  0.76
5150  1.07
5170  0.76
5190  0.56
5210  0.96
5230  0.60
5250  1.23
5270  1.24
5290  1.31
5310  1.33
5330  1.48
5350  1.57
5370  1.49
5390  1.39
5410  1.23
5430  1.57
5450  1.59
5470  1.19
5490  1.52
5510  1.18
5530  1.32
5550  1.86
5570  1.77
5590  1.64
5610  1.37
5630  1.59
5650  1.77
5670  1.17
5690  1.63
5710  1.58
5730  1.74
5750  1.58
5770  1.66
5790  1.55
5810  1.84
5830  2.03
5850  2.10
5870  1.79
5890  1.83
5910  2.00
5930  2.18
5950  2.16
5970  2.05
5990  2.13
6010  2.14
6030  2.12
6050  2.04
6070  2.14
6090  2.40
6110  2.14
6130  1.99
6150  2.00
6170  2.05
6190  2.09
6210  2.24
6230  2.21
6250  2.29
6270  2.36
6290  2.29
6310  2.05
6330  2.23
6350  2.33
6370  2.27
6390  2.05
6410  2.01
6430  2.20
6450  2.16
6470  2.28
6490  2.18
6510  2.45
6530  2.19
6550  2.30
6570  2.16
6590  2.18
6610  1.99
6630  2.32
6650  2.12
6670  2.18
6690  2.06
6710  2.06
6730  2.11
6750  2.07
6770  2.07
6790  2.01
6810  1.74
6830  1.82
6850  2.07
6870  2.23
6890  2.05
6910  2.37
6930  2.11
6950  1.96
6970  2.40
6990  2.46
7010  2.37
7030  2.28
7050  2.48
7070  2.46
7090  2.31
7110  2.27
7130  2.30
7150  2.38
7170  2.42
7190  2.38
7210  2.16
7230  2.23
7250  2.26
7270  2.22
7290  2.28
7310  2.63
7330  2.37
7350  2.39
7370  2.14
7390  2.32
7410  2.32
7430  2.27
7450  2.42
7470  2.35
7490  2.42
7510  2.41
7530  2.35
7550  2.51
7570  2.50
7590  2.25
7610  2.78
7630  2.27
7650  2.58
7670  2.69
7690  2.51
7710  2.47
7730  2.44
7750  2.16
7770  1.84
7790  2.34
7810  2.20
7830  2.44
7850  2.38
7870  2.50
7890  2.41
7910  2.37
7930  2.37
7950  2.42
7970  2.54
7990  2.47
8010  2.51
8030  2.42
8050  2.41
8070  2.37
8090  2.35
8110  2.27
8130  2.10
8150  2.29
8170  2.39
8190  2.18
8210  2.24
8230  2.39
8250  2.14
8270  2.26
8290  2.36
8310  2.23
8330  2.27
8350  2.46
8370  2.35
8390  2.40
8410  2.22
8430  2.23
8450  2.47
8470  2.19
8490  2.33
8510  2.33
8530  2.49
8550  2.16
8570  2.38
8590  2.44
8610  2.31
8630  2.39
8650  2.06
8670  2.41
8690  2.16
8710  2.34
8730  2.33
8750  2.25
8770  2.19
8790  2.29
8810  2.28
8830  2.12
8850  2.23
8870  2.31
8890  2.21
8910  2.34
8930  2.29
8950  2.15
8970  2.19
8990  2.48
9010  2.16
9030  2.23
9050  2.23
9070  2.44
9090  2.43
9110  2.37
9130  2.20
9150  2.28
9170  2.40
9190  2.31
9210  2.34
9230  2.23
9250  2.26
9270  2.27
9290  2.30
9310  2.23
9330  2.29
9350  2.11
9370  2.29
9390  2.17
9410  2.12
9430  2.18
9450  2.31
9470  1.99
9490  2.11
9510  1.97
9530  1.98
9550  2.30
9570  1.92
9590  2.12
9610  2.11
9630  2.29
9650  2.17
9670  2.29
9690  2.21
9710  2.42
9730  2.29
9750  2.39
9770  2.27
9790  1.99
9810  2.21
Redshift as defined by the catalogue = 0.317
